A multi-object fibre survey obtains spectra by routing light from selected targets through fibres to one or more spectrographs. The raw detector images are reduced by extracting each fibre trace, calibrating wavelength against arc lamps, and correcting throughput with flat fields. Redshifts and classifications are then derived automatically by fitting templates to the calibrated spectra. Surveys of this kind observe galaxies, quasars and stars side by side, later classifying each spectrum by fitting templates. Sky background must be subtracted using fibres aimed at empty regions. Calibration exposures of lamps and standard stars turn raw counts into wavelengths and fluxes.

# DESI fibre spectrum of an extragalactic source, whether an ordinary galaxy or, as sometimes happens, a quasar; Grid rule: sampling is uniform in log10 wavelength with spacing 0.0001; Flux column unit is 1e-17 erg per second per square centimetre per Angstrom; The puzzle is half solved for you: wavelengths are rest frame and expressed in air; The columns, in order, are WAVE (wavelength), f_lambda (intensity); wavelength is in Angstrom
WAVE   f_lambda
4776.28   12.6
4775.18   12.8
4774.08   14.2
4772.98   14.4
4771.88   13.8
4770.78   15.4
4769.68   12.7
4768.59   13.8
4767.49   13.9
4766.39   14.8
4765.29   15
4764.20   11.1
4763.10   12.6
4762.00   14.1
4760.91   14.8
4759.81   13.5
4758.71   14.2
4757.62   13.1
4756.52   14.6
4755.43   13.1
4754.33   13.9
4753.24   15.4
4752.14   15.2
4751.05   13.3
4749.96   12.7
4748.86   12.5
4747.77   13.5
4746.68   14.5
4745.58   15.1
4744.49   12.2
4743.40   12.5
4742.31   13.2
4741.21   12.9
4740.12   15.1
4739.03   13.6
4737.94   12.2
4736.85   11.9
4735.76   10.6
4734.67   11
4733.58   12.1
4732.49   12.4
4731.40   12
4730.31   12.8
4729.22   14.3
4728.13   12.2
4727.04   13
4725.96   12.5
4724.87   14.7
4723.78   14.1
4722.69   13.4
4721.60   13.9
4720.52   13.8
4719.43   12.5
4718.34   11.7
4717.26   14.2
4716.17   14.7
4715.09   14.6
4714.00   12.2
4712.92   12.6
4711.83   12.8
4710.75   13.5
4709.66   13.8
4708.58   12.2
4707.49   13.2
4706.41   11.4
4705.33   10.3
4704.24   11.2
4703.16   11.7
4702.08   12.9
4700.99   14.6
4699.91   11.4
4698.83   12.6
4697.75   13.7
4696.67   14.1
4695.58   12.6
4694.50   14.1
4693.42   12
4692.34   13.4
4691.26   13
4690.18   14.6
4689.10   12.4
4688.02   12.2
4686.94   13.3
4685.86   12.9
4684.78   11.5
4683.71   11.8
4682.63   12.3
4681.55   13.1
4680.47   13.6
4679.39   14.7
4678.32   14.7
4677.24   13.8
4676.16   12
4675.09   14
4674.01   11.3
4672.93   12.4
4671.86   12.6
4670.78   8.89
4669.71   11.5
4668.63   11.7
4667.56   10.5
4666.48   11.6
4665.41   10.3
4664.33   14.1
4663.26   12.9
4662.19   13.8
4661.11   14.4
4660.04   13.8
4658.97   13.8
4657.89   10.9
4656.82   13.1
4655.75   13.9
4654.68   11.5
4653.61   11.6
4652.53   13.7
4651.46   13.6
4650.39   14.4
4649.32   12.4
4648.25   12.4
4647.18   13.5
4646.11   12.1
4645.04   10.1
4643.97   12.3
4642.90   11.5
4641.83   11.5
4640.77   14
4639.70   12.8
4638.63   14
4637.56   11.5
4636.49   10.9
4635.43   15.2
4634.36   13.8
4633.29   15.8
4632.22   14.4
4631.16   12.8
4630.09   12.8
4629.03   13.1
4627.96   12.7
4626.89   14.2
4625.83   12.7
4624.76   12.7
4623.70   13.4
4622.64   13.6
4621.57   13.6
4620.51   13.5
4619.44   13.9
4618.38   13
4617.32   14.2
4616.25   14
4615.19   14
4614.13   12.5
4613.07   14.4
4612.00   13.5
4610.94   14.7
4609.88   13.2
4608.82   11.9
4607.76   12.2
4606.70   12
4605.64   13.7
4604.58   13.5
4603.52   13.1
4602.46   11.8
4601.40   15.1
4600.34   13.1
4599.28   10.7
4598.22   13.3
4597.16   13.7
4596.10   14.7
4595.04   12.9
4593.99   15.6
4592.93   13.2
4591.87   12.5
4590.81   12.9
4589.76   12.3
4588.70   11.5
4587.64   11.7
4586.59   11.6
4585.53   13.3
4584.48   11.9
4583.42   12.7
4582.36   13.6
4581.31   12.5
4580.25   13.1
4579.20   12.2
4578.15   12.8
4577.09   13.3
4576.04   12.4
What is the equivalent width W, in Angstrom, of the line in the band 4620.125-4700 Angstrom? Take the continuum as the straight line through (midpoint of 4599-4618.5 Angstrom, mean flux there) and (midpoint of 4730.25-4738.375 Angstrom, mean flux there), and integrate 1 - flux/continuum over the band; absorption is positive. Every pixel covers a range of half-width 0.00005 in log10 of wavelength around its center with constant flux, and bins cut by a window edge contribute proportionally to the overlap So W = -1.3 Angstrom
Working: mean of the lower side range 13.2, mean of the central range 12.9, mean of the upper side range 11.8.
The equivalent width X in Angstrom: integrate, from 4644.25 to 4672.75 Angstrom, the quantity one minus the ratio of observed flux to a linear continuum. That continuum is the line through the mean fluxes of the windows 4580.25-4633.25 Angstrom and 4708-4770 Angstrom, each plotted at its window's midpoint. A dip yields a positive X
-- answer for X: 1.7 Angstrom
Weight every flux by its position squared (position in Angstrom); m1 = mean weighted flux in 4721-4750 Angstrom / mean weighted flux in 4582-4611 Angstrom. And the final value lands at 1.07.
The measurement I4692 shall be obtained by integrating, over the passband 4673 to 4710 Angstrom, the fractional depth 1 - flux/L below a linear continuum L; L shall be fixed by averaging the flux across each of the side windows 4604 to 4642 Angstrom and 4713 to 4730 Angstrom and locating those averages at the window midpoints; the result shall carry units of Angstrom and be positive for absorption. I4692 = 1.6 Angstrom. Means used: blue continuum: 13.3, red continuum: 13.4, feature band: 12.8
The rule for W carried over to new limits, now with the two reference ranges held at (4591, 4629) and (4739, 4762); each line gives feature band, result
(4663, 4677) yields 1.7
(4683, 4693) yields 0.6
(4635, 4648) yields 1.0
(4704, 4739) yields 2.3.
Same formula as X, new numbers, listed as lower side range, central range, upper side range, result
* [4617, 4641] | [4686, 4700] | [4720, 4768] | 0.31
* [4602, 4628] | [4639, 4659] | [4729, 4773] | 1.14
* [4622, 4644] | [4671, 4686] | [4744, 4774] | 0.64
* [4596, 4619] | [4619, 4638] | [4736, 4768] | -0.09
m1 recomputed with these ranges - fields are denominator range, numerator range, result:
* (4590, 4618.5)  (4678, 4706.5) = 1.00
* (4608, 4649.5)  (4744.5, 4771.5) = 1.11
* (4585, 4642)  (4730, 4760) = 1.06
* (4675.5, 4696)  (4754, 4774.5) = 1.09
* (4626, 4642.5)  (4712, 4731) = 1.04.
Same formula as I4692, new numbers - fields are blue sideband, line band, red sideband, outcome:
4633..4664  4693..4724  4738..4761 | 1.0 Angstrom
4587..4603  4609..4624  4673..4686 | -0.8 Angstrom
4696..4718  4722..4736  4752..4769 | 0.6 Angstrom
